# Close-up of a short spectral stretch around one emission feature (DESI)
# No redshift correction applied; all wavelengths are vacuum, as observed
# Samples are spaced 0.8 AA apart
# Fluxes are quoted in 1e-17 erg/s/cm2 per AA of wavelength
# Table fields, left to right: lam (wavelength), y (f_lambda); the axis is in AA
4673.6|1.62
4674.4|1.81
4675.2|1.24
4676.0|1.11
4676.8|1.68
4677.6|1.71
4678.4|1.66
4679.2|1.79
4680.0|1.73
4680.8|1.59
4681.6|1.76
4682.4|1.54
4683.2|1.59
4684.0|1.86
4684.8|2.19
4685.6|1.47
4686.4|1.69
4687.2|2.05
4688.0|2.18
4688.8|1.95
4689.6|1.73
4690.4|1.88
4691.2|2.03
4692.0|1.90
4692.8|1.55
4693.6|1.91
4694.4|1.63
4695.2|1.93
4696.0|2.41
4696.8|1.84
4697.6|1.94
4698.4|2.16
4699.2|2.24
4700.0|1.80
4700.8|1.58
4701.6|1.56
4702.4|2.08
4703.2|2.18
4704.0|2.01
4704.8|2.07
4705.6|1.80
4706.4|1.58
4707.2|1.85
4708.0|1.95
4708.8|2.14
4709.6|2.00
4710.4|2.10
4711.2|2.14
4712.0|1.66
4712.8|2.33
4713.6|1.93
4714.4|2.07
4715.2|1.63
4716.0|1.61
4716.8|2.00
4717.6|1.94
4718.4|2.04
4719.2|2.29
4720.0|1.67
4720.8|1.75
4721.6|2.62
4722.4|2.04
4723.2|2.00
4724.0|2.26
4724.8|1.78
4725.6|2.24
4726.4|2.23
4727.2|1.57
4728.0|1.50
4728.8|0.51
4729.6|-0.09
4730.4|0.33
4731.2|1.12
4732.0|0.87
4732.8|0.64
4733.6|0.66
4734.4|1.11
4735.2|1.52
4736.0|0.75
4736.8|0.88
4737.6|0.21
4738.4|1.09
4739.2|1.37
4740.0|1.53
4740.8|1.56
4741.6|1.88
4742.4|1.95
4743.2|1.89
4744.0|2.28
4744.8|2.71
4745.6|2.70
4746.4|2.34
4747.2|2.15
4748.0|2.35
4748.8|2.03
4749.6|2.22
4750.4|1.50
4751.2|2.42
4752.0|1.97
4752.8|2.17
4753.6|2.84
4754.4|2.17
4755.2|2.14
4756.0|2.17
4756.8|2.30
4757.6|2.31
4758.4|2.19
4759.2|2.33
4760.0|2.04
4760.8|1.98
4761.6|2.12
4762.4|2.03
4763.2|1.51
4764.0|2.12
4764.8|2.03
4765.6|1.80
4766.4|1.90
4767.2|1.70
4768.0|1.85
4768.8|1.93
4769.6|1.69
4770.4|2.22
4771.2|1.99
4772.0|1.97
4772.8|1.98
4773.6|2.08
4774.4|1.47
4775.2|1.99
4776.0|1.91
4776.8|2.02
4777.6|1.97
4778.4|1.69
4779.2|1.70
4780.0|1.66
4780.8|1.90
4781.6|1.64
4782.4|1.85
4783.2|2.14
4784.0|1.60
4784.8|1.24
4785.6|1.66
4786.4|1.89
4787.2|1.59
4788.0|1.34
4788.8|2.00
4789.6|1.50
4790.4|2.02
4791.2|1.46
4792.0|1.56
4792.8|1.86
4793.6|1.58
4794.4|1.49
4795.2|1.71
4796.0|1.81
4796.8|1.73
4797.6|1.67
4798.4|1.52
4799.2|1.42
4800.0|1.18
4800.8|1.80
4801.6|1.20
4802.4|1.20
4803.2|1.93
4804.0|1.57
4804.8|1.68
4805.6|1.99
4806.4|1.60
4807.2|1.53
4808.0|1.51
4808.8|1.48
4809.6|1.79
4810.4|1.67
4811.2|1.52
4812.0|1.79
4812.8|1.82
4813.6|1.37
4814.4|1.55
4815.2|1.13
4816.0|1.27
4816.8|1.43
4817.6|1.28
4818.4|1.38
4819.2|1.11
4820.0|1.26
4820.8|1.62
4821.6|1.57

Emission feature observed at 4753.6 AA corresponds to C IV 1549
